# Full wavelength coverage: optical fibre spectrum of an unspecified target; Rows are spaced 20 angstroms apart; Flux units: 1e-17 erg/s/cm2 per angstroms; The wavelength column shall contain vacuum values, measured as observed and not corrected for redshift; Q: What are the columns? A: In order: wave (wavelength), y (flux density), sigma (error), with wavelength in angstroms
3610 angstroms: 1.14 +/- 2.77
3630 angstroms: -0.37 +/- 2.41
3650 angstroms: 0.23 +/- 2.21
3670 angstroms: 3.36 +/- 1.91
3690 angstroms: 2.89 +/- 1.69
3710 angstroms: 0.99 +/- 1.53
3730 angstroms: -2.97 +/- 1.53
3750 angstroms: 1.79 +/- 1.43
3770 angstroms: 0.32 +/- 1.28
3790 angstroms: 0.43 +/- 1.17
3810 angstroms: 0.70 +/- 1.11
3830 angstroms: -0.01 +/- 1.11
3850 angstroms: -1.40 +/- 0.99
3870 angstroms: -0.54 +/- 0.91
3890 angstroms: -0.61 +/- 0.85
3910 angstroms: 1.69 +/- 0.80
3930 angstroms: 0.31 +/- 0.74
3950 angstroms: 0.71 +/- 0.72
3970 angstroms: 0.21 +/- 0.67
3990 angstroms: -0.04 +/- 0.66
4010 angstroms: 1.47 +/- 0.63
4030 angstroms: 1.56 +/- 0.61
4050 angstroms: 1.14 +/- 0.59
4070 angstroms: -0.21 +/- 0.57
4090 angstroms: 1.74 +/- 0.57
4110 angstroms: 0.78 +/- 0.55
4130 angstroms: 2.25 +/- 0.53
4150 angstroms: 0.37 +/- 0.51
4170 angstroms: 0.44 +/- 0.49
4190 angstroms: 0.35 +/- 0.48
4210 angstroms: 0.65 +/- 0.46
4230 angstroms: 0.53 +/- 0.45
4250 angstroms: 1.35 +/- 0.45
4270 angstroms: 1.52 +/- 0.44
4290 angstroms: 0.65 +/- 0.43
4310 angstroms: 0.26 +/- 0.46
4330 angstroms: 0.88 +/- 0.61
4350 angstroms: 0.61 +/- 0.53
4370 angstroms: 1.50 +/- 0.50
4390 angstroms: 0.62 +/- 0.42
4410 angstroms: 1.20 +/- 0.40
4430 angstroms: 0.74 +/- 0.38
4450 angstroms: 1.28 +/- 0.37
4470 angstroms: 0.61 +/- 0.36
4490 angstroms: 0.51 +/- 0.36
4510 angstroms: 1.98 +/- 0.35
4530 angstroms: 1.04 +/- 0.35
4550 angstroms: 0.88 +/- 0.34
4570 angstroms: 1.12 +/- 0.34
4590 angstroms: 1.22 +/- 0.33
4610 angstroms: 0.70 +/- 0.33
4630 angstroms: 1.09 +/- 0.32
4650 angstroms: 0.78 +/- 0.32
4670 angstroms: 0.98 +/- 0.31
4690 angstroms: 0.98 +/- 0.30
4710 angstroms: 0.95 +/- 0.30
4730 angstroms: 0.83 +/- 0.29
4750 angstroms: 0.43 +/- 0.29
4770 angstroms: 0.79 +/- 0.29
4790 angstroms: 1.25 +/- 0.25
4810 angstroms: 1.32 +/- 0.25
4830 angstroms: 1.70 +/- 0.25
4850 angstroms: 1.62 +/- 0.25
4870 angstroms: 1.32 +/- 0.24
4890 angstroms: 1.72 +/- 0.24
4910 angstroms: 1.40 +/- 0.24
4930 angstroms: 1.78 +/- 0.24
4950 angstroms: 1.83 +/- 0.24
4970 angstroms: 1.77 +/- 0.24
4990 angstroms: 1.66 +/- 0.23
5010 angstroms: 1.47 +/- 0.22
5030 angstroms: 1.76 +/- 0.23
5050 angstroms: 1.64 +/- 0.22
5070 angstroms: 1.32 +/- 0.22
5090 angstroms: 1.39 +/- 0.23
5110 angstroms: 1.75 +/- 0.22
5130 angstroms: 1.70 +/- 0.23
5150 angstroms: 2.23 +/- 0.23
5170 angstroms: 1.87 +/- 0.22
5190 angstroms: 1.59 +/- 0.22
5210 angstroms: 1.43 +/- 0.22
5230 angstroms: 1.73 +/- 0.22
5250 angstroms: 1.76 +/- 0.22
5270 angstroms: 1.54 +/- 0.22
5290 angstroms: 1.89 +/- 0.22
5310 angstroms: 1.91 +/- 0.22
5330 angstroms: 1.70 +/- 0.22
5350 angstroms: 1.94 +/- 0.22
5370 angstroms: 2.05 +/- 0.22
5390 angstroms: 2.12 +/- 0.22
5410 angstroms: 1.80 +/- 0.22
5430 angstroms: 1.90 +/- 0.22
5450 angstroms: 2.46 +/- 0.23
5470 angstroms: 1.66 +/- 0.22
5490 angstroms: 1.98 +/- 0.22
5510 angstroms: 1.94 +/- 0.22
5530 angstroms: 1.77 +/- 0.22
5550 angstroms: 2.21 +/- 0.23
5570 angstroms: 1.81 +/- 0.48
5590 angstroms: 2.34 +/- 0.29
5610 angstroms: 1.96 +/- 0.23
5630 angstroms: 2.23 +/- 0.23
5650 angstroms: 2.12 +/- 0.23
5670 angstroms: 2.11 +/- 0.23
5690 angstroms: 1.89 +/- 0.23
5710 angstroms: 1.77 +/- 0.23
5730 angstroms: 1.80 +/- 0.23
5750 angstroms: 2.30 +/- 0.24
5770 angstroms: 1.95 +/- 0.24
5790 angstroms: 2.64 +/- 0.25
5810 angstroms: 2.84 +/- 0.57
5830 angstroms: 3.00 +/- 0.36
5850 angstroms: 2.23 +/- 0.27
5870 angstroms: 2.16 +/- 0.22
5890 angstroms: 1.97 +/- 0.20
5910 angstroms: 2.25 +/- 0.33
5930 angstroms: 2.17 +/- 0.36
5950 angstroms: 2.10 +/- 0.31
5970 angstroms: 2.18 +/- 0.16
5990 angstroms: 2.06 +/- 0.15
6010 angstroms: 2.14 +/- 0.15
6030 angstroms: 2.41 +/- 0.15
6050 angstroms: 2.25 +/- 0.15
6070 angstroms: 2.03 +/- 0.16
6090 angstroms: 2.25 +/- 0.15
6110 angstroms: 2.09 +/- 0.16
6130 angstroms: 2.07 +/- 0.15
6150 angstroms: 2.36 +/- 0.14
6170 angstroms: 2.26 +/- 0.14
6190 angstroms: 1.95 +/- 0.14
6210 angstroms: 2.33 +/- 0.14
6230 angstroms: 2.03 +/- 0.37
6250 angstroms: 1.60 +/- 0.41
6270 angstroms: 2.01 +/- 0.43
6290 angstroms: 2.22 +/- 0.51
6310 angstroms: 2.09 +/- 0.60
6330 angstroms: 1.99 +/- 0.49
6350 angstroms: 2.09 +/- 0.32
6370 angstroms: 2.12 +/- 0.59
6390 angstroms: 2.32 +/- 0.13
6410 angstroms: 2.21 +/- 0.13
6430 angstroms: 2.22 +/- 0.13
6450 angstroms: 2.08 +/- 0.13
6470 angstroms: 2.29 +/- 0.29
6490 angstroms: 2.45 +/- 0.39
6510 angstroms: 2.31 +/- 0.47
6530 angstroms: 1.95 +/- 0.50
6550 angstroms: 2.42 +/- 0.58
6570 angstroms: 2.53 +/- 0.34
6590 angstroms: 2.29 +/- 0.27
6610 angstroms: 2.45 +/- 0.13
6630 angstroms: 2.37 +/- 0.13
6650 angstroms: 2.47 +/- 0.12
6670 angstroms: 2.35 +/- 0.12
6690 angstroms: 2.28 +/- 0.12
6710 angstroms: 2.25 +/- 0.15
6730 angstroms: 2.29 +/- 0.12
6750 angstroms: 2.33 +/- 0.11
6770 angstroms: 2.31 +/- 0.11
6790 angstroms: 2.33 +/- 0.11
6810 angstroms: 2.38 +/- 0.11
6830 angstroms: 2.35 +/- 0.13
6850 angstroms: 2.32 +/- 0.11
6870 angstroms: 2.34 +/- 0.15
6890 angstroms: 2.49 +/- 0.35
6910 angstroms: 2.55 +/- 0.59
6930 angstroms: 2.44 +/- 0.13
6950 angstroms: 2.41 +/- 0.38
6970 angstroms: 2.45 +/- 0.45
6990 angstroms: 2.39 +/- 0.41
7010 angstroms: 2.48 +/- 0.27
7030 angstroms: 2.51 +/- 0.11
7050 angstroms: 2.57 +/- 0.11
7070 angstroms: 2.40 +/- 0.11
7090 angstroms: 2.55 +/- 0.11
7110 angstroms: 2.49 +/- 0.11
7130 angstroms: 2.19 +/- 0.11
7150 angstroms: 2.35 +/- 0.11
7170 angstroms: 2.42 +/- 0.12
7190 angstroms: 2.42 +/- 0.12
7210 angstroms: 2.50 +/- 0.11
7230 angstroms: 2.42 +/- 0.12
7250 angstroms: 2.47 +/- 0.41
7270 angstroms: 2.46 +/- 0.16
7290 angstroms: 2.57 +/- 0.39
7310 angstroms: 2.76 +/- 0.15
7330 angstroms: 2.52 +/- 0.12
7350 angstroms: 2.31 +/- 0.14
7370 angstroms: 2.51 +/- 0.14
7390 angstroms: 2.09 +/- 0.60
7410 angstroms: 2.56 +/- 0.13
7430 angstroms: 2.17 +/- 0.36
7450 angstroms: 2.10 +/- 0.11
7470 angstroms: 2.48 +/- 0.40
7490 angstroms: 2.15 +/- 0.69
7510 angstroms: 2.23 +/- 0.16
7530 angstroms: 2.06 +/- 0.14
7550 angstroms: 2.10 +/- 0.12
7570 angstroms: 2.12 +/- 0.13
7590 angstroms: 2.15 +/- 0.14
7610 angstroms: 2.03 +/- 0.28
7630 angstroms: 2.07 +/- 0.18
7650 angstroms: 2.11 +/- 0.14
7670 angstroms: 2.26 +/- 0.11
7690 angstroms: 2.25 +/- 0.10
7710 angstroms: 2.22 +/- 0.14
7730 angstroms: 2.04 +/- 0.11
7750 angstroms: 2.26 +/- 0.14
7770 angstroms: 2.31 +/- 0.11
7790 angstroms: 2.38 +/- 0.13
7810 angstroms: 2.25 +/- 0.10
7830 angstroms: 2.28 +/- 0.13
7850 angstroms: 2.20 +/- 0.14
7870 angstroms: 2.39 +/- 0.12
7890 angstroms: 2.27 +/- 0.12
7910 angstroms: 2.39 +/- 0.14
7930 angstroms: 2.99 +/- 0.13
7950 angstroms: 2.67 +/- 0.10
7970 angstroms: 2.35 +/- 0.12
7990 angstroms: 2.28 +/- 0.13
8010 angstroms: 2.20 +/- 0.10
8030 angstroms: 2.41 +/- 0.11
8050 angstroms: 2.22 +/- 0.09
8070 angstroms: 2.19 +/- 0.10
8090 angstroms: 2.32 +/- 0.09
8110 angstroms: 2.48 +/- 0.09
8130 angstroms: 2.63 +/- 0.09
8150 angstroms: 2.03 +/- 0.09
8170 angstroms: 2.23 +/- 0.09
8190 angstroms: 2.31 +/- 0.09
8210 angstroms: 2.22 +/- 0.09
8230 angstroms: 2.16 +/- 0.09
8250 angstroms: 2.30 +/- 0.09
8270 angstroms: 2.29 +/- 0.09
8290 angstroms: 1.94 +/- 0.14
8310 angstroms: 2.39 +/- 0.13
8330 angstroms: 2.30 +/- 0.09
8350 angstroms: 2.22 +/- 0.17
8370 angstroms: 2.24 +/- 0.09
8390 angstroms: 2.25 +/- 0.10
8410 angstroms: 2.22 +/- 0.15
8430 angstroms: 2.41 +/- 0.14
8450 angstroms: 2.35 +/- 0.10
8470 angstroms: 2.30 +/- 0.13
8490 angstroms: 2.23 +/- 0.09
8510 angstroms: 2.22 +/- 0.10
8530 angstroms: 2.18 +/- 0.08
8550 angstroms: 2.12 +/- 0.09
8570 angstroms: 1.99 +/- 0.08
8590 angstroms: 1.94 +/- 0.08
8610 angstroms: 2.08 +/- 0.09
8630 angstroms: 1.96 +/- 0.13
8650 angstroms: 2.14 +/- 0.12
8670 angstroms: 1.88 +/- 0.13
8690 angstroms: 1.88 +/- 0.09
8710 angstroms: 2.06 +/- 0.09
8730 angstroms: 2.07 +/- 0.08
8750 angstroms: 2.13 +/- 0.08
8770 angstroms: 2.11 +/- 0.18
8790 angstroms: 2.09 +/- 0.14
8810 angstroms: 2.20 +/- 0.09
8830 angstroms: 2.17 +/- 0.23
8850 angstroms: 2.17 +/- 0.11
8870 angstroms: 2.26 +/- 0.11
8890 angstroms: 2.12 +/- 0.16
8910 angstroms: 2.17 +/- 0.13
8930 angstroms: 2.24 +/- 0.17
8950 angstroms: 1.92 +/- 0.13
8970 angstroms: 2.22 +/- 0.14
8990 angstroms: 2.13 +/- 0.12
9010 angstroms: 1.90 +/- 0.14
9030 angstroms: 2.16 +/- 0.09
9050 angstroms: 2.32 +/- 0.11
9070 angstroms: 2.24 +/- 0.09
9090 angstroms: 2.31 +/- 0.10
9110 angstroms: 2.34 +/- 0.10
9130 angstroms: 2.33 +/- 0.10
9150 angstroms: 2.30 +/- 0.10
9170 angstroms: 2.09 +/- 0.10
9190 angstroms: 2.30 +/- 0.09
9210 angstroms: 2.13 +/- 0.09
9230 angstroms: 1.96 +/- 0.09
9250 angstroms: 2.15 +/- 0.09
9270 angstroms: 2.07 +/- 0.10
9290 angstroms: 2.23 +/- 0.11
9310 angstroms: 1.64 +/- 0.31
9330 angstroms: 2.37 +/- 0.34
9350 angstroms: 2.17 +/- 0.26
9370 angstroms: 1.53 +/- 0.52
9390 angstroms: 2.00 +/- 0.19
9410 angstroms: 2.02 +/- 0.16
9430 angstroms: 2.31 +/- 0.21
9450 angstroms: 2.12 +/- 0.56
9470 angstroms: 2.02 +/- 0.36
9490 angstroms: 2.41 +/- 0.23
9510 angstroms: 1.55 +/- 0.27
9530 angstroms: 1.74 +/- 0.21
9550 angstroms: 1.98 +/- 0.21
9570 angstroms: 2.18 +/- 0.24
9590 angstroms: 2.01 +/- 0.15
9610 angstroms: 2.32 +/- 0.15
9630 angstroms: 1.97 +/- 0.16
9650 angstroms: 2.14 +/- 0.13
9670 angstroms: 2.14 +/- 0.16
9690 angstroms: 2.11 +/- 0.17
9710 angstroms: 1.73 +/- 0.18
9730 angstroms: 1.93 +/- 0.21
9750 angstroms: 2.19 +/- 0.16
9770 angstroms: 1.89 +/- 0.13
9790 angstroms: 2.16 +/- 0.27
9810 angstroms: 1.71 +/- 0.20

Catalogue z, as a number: 0.208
